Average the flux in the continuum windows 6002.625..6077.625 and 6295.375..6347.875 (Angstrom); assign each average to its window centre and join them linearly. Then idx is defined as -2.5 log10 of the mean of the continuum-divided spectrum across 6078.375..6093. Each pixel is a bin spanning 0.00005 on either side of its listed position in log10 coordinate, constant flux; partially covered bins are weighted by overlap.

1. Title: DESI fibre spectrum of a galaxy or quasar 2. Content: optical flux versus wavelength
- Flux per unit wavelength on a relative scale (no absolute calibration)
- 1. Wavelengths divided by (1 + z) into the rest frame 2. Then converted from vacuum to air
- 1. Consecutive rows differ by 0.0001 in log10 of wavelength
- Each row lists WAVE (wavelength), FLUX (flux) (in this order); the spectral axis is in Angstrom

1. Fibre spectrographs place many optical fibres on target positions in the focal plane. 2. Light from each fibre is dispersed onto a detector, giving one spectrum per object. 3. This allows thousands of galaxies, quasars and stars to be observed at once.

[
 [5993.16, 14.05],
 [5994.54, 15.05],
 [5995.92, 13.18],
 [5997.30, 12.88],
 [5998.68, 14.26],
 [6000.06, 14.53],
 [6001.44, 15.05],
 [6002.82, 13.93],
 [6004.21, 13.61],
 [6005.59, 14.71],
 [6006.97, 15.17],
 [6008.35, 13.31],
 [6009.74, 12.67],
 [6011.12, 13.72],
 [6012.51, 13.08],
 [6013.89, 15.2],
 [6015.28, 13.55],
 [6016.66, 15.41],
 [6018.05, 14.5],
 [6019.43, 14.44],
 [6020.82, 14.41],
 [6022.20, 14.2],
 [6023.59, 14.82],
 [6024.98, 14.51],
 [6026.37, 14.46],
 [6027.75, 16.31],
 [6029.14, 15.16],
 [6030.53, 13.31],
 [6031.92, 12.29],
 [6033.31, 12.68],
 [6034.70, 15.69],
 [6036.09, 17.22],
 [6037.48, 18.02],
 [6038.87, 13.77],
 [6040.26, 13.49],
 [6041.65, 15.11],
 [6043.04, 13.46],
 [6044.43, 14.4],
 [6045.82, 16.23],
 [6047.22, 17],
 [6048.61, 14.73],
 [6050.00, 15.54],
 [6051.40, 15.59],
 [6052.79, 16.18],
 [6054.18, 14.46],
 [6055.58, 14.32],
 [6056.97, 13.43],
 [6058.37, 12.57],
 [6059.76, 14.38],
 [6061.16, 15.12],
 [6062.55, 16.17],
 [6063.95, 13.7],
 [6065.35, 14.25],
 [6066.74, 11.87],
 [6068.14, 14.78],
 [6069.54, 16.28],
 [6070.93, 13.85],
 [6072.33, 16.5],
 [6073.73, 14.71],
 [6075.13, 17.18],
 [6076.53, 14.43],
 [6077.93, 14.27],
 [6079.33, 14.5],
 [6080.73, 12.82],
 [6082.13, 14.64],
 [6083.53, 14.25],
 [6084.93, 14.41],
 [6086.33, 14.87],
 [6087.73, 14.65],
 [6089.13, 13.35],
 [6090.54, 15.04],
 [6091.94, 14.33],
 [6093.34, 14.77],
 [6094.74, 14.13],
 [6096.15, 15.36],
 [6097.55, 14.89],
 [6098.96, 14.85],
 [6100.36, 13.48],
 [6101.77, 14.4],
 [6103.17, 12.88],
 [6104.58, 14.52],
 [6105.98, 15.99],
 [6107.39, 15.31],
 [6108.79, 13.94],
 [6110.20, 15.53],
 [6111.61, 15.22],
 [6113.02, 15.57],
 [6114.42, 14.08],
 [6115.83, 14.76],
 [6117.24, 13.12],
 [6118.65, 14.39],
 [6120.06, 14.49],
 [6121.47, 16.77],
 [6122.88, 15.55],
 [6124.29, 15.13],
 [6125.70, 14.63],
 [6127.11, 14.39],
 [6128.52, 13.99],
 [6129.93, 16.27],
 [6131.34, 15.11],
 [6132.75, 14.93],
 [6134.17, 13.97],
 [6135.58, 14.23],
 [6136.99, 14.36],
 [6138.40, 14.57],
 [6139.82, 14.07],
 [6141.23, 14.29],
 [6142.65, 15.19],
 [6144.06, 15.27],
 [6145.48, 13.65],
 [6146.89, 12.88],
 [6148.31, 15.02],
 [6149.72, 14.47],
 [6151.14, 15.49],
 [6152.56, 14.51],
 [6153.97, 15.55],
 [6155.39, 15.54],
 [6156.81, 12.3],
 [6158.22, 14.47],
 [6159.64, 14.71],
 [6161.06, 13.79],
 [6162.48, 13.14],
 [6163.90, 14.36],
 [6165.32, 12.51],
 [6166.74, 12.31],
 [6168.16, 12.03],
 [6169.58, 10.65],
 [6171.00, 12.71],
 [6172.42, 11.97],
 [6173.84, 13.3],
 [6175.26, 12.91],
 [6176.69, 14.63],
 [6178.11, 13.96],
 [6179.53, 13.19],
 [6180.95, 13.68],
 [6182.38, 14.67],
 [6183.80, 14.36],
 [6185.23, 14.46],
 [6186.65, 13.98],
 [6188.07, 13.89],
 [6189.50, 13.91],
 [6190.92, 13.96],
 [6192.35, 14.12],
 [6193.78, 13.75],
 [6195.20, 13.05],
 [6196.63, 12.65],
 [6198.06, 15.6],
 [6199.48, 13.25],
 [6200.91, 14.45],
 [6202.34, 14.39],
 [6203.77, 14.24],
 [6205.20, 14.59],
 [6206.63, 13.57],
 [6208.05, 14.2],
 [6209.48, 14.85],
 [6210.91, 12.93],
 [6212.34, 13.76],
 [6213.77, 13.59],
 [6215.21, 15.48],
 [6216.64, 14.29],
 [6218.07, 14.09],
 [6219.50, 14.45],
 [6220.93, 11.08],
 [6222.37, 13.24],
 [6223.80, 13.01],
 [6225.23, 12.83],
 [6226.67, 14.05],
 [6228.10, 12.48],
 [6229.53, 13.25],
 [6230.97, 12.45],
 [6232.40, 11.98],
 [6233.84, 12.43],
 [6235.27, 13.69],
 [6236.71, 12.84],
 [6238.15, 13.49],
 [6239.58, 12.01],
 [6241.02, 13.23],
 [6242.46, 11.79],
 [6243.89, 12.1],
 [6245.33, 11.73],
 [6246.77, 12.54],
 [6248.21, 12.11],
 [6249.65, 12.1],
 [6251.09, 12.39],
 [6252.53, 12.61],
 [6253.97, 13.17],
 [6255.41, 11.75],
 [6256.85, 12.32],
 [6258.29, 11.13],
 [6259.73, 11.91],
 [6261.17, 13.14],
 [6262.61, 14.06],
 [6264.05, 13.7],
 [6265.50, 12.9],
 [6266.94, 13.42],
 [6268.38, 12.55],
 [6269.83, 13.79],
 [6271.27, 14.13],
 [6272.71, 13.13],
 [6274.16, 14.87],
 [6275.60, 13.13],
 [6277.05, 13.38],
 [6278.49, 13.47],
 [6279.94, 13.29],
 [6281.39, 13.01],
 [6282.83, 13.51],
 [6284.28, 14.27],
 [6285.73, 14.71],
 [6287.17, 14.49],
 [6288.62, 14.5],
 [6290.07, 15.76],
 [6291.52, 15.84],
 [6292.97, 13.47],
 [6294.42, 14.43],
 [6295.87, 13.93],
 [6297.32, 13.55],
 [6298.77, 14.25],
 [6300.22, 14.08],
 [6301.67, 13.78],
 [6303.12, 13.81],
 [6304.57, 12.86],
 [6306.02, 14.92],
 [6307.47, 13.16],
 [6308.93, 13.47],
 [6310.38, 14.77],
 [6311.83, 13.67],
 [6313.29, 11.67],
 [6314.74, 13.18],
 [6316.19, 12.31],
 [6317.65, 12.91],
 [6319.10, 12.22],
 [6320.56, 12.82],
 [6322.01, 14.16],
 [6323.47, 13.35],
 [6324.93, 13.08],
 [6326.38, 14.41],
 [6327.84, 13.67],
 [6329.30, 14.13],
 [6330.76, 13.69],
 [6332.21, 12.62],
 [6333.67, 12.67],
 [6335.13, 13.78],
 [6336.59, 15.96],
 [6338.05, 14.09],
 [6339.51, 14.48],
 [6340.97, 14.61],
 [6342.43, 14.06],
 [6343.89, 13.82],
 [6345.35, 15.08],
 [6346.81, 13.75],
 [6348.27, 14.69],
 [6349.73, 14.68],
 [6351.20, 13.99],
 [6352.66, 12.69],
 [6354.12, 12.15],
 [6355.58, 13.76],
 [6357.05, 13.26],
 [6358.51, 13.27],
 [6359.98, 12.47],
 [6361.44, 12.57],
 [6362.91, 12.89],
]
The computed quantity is 0.01 mag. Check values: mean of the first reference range 14.6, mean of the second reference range 13.7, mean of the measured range 14.3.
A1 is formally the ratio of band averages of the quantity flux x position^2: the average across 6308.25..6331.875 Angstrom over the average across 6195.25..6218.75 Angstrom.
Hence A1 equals 1.0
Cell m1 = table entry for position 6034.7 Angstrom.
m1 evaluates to 15.69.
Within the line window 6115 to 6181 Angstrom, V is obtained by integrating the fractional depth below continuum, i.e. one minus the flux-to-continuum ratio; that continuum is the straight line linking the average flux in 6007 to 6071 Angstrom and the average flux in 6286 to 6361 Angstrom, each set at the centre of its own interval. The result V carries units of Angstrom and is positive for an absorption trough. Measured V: 0.7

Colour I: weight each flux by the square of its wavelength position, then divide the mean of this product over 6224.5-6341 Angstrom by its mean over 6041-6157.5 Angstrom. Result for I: 0.97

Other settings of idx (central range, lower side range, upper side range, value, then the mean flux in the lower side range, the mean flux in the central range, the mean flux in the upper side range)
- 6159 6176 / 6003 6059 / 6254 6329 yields 0.095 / 14.6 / 12.9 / 13.5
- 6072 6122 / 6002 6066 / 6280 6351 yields -0.018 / 14.6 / 14.7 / 13.9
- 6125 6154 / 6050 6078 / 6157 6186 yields -0.062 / 14.7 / 14.6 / 13.4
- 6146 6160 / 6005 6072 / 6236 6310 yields -0.039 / 14.6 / 14.5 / 13.3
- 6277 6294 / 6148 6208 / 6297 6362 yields -0.040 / 13.8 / 14.2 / 13.6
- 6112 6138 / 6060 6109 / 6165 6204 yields -0.046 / 14.6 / 14.8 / 13.5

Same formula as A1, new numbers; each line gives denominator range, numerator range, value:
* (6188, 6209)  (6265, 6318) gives 1.01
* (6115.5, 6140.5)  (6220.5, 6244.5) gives 0.90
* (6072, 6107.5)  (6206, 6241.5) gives 0.95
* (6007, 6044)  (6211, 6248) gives 0.96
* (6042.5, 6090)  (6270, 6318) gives 1.01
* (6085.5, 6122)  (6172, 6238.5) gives 0.96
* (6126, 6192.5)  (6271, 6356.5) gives 1.04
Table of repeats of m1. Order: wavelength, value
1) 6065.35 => 14.25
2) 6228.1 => 12.48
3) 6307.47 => 13.16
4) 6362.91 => 12.89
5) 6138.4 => 14.57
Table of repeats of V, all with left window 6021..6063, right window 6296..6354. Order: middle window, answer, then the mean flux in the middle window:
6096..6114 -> -0.21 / 14.7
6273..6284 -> 0.27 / 13.5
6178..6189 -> 0.18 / 14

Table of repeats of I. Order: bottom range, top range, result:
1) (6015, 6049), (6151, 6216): 0.98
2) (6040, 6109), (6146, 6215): 0.98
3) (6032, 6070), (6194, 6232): 0.98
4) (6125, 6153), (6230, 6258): 0.88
